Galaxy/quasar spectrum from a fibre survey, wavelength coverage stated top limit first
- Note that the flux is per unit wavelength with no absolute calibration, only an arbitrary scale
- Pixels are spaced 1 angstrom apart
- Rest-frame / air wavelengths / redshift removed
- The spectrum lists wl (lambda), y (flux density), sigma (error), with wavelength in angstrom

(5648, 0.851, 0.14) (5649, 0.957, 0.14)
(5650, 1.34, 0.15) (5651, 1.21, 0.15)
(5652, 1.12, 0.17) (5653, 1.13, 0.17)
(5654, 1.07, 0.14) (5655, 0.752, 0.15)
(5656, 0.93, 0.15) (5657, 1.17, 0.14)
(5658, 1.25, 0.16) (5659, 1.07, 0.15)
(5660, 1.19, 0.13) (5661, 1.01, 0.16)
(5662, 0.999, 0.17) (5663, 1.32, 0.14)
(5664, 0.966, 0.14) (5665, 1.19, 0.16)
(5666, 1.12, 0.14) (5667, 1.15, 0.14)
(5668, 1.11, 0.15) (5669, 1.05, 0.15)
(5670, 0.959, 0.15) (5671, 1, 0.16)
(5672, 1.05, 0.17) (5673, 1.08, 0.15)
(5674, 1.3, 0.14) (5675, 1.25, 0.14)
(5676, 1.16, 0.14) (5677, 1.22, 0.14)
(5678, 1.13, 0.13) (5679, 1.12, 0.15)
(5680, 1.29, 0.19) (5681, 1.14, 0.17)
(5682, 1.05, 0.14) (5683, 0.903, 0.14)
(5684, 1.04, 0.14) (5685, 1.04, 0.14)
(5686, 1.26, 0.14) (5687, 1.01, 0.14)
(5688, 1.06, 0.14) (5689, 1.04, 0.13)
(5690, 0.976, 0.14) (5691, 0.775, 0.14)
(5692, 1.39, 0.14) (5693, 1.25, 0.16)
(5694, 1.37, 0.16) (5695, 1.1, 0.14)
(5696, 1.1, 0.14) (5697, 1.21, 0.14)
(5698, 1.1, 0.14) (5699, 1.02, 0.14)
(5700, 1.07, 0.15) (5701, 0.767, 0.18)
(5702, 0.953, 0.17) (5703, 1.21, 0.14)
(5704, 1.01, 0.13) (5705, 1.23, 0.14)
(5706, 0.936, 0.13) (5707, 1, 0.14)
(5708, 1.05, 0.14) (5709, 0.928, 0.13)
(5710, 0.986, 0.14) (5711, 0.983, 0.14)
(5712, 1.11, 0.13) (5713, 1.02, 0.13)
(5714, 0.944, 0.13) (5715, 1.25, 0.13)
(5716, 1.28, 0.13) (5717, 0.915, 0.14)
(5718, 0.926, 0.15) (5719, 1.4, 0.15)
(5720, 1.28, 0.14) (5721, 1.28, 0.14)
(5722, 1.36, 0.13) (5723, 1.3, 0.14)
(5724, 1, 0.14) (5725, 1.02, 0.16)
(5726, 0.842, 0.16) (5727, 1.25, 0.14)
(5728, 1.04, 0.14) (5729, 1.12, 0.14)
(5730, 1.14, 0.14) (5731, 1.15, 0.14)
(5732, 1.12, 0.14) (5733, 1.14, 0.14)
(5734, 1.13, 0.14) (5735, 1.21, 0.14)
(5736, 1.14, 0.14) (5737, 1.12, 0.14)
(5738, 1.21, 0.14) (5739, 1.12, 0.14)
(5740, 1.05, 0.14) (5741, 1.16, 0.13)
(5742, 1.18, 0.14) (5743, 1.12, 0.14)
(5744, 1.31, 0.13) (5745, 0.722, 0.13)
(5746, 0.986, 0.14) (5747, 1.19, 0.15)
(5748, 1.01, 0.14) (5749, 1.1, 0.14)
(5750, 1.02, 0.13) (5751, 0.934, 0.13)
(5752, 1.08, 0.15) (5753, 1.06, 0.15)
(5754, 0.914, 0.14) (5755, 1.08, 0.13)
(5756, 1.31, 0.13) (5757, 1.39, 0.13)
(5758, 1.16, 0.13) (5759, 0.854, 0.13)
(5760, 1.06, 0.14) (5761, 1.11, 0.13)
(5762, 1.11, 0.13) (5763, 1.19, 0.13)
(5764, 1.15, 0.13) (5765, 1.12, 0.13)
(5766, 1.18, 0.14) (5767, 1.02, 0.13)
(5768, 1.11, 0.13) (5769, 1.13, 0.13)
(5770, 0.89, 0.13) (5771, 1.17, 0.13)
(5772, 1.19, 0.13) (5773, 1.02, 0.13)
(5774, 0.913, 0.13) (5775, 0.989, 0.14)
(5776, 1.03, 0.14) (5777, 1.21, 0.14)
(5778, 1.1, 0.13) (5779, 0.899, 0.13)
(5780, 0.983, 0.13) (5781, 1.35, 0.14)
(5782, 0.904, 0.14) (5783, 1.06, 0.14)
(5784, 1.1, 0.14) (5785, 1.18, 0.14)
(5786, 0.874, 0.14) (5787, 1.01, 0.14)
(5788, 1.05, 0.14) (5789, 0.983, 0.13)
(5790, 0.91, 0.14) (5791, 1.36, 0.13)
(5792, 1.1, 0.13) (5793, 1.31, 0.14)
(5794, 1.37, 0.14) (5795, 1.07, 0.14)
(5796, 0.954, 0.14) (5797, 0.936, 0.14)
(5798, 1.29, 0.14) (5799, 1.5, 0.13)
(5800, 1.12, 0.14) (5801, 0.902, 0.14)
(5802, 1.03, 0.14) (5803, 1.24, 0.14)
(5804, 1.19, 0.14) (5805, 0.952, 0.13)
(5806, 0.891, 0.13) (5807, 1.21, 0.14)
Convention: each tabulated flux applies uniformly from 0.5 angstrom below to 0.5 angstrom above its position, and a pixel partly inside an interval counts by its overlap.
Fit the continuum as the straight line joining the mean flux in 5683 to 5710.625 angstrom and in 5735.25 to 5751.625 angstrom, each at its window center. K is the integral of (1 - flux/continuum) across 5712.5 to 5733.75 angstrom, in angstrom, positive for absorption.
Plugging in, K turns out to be -1.1 angstrom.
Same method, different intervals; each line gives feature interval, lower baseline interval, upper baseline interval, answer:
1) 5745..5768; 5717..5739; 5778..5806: 0.8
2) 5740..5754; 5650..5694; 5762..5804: 0.5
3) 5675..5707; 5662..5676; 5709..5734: 0.6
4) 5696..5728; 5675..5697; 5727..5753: 0.8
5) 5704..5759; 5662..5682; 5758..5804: 0.3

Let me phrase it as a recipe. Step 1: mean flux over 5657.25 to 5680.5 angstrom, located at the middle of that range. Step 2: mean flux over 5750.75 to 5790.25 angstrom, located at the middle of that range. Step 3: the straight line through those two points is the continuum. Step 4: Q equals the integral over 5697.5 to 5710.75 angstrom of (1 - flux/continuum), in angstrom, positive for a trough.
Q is 1.1 angstrom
